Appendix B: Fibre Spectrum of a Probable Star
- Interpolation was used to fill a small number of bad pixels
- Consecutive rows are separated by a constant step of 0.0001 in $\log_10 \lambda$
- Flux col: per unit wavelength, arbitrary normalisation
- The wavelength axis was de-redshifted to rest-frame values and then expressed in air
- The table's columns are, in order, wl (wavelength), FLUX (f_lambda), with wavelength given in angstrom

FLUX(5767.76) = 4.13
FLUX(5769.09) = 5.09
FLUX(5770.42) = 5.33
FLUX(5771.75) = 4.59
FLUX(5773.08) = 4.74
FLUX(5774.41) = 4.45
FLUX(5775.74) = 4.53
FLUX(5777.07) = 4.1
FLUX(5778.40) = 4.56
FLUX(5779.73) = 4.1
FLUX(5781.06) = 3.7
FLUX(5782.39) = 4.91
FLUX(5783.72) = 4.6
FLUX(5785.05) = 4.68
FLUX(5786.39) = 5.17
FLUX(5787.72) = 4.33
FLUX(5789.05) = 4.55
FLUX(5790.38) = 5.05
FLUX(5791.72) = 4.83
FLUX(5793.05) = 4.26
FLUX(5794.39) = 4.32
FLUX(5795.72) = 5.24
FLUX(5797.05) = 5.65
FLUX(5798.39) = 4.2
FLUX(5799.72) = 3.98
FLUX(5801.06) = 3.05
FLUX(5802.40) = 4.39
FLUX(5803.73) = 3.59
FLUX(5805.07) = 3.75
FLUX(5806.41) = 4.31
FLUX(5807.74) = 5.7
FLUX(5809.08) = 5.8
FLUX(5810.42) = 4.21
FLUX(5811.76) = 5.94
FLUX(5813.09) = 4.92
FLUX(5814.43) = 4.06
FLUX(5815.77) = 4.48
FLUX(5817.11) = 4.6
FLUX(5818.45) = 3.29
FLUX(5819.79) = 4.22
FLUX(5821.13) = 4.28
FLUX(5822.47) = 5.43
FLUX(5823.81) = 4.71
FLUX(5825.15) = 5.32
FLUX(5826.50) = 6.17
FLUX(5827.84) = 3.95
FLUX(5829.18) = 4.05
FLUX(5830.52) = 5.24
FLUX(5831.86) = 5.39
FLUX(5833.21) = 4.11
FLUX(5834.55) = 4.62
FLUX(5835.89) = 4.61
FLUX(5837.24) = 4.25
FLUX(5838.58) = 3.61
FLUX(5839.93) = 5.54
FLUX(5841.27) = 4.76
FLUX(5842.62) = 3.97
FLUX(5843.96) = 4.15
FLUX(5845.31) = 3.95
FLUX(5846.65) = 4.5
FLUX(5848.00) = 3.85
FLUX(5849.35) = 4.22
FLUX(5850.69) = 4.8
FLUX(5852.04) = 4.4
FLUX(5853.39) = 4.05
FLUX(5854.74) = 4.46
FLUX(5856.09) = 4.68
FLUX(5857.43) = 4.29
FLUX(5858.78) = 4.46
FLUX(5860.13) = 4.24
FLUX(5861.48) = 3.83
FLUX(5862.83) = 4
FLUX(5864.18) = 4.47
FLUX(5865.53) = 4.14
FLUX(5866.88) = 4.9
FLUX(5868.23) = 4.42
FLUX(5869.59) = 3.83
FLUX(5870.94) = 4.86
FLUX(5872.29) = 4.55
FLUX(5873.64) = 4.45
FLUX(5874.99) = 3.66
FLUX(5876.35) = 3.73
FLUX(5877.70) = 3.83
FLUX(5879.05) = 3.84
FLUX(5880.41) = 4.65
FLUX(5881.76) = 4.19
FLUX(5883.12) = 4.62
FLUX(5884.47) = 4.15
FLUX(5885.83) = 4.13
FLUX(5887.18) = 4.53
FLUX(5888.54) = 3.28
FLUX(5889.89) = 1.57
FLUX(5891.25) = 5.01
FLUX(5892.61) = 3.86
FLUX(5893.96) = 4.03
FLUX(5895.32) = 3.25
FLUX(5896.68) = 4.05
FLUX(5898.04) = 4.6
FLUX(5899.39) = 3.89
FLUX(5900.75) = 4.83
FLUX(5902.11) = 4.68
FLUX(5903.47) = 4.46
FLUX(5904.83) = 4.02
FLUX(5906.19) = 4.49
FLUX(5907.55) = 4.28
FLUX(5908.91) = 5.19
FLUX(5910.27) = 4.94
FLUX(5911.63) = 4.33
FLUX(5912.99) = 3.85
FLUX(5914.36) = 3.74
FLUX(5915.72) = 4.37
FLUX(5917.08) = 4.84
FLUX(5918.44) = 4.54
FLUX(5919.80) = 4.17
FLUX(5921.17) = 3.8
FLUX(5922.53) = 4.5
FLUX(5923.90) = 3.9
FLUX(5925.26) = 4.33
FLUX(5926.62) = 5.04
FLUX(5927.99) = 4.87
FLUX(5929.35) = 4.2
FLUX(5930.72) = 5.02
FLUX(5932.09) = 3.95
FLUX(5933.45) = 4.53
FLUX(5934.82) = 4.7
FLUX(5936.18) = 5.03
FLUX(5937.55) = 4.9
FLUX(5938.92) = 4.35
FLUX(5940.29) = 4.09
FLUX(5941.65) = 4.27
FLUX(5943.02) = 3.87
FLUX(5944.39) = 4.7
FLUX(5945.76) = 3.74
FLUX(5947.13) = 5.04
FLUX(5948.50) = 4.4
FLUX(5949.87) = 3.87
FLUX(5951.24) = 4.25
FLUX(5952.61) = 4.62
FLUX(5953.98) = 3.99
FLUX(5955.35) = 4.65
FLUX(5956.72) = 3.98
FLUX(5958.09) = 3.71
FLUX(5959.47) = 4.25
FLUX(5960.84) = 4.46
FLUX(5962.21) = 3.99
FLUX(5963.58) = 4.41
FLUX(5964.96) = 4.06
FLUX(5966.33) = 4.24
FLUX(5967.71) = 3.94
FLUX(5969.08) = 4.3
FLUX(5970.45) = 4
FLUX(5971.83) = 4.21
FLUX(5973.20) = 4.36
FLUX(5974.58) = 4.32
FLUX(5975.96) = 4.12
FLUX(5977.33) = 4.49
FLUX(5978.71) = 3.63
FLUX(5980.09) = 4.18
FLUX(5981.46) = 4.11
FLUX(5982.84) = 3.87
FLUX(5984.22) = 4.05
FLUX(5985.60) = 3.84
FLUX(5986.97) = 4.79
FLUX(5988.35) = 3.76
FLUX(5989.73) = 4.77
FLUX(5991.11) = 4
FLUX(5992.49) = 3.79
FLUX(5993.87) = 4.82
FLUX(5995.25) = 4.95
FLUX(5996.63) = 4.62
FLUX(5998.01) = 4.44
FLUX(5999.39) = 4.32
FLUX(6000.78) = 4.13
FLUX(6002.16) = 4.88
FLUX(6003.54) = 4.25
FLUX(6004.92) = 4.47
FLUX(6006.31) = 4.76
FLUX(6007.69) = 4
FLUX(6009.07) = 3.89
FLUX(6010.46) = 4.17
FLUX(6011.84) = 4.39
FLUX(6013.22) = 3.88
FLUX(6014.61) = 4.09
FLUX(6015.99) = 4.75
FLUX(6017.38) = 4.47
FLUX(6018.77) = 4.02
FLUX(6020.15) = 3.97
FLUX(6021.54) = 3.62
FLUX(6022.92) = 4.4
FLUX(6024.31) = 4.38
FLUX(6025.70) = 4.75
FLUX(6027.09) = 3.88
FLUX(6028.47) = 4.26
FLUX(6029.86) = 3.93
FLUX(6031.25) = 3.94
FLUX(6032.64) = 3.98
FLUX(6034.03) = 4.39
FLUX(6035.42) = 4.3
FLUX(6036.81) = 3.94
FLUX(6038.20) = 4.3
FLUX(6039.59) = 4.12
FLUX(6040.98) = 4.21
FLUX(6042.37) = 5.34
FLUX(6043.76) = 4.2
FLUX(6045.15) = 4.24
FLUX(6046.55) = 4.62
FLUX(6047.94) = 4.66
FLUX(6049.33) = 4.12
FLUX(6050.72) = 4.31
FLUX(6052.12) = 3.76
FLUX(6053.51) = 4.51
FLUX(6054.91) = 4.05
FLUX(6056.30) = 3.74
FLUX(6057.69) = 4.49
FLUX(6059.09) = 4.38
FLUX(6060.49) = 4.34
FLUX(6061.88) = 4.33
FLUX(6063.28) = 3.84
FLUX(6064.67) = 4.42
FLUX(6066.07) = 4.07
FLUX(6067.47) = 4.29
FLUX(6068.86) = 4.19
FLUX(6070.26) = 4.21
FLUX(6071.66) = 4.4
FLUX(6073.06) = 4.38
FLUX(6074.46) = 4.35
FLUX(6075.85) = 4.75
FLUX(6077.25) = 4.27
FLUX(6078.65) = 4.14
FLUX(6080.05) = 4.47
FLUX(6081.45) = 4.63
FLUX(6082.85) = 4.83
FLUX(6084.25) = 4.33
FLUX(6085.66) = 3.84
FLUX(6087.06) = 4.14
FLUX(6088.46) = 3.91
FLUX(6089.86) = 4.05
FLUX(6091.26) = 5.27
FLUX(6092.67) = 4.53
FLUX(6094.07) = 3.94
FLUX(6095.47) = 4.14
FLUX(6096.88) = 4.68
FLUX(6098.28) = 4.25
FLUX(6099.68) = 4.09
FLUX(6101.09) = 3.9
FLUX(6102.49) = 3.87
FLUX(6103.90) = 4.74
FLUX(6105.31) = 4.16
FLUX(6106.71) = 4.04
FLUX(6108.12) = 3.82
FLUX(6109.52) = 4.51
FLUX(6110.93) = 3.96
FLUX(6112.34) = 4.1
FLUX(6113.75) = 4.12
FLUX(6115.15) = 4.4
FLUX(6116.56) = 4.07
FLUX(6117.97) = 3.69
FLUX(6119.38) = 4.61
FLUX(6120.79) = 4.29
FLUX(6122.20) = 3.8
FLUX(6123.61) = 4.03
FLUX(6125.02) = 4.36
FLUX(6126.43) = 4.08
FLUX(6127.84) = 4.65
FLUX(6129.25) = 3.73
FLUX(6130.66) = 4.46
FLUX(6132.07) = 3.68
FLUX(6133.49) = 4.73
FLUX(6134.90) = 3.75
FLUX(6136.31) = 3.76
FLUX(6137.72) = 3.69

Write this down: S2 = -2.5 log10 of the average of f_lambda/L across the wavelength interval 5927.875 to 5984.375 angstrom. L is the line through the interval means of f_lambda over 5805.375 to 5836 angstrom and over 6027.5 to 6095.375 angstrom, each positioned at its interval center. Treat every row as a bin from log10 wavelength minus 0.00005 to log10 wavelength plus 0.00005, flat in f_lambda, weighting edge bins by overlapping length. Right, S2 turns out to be 0.05 mag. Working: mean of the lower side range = 4.75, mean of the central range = 4.27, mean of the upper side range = 4.28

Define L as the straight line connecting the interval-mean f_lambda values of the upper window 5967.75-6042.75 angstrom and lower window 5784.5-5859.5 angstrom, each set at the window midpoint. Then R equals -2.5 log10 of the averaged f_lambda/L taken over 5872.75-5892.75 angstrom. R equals 0.121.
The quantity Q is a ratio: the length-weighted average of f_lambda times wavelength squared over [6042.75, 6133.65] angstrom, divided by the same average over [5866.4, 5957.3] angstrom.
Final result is 1.1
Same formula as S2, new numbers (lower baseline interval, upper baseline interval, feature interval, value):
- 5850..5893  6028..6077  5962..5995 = 0.013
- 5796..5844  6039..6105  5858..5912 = 0.075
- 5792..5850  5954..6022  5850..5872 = 0.022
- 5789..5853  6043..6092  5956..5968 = 0.073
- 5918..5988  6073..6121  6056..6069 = 0.011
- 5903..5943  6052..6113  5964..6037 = 0.030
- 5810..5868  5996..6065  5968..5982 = 0.041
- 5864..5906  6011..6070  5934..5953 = -0.059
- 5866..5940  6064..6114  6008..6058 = 0.014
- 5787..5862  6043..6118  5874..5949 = 0.038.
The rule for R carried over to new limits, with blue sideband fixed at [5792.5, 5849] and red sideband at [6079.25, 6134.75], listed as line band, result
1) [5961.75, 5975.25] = 0.047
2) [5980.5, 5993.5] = 0.057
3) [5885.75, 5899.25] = 0.166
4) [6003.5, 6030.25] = 0.026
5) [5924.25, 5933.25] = -0.031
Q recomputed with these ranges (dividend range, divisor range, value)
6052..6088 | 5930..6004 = 1.03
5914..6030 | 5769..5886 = 1.01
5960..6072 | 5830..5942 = 1.03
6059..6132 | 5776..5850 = 1.03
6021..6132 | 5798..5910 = 1.05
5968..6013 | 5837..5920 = 1.04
